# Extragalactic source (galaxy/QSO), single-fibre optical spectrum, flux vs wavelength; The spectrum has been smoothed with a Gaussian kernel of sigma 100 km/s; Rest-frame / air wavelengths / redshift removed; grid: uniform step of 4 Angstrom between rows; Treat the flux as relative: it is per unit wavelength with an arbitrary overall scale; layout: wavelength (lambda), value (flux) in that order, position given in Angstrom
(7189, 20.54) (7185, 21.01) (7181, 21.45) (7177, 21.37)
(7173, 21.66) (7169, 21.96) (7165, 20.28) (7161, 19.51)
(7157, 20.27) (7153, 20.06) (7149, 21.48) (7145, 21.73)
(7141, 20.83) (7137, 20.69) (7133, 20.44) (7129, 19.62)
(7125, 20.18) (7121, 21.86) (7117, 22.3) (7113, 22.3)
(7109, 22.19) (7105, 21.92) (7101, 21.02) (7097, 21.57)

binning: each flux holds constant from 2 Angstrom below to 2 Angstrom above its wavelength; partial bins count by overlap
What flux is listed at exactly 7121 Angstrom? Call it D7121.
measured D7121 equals 21.86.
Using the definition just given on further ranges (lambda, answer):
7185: 21.01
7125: 20.18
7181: 21.45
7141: 20.83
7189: 20.54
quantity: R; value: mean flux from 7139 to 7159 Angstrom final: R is 20.9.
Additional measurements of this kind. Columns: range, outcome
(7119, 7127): 21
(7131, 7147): 20.9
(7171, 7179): 21.5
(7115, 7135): 20.9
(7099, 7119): 21.9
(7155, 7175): 20.7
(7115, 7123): 22.1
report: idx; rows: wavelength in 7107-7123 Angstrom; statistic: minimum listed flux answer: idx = 21.86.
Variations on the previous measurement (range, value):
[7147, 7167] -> 19.51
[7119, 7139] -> 19.62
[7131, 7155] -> 20.06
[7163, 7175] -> 20.28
